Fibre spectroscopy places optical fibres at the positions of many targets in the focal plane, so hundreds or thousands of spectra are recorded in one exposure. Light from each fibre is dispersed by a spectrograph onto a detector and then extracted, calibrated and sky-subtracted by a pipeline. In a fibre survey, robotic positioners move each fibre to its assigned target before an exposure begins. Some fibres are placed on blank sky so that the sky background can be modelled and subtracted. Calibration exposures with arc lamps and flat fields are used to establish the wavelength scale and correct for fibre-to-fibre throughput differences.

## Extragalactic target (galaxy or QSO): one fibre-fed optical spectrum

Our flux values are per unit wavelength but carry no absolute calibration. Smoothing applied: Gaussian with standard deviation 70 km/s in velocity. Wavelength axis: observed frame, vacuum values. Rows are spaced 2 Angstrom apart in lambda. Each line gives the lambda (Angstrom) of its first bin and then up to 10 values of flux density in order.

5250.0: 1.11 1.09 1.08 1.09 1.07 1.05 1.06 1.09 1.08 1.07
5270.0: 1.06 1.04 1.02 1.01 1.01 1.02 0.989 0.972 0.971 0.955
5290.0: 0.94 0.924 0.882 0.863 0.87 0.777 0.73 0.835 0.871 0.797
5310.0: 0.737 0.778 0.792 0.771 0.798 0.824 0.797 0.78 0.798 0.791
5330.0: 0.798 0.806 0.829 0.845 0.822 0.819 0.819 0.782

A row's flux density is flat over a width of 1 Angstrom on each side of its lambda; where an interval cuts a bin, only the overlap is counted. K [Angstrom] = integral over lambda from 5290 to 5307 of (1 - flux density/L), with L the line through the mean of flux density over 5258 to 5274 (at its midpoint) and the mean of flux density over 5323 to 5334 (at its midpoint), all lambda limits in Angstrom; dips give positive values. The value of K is 1.39 Angstrom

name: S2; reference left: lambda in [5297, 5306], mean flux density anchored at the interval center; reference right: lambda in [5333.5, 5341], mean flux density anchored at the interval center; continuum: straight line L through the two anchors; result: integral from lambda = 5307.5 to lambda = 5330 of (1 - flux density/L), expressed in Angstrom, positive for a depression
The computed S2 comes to 0.9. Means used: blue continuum 0.811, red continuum 0.829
